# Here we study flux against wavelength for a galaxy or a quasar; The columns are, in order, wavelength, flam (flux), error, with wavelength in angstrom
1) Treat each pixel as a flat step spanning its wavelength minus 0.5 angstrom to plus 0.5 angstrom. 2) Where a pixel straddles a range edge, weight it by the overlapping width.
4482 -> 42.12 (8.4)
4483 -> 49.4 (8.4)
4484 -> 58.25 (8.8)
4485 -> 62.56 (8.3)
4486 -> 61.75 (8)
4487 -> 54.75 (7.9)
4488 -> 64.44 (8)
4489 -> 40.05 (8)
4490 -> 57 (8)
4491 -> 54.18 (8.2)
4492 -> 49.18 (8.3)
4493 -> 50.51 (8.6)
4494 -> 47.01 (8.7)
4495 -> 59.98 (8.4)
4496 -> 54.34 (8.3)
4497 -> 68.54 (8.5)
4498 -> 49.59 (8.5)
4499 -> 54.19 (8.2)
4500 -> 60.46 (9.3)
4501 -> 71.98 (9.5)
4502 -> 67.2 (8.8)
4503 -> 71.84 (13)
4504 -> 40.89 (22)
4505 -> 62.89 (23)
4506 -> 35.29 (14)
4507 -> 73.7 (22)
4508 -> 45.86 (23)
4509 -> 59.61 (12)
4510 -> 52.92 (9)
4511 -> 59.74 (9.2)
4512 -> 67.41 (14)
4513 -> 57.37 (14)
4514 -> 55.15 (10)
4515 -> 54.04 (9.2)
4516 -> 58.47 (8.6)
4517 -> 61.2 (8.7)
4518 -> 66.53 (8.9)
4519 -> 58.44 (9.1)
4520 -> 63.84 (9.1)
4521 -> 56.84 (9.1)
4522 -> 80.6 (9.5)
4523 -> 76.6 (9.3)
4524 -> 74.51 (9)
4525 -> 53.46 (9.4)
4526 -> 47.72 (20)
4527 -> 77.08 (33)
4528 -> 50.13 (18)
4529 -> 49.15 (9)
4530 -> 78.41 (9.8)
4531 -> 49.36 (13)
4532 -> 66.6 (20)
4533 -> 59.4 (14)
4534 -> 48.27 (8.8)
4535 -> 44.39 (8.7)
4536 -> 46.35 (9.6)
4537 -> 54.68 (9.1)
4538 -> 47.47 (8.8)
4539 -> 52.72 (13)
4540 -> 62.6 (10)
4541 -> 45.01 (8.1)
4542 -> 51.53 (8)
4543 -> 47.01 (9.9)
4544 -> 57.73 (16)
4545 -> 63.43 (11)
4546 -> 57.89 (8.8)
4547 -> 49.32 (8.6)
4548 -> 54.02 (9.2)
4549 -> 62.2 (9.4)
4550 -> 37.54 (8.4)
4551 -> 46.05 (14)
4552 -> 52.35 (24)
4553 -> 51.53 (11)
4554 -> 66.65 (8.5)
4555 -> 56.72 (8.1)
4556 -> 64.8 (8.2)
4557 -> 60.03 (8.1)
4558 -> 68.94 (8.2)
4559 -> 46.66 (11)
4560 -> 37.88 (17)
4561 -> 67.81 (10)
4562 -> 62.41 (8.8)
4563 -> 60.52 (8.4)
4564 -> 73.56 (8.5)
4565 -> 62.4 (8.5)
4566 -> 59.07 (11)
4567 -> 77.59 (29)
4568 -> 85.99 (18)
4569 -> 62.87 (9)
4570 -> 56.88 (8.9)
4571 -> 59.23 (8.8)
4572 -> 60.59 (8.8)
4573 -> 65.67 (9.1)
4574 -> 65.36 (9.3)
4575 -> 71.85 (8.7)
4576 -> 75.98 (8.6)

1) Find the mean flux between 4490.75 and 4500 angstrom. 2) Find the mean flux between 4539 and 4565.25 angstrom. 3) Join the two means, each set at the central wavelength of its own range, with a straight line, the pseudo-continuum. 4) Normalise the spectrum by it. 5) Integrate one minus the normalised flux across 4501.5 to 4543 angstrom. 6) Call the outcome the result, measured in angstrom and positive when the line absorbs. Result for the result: -2.0 angstrom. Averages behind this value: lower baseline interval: 54.5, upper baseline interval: 56.3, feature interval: 58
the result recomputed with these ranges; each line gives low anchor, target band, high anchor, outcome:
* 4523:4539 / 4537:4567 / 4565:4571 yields 3.1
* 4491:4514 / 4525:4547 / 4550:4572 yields 1.5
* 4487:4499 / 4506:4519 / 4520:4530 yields 0.3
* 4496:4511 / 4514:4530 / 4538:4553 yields -1.9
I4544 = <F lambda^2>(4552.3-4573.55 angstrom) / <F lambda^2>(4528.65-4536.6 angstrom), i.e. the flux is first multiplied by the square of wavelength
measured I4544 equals 1.1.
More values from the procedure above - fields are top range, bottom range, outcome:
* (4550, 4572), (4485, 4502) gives 1.10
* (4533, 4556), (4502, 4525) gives 0.89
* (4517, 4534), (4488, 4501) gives 1.16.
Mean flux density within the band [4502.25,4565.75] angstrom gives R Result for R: 57.6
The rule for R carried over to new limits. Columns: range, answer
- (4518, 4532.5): 63.2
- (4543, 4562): 55.6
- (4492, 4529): 59.3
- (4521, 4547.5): 57.4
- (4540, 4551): 52.7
